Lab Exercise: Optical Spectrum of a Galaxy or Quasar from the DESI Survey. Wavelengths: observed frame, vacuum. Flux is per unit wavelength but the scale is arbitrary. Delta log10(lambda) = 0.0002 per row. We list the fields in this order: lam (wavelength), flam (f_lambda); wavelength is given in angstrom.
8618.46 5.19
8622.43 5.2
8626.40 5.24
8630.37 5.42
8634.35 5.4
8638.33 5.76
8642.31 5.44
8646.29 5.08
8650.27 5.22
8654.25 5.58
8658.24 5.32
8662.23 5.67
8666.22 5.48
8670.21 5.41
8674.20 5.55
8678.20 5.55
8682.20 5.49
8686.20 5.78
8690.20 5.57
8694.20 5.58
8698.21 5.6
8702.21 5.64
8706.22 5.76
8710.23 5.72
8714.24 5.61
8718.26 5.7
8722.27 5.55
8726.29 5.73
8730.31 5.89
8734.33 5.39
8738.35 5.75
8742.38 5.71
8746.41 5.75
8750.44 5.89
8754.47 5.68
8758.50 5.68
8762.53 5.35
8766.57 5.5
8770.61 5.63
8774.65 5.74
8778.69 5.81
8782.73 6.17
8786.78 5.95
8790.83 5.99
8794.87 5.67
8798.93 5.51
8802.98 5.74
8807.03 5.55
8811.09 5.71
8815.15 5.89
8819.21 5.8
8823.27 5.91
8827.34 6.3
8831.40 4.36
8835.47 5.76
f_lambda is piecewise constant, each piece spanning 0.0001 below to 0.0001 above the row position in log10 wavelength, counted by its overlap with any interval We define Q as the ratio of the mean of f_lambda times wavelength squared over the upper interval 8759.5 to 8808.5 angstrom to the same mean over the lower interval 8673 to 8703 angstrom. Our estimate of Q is 1.0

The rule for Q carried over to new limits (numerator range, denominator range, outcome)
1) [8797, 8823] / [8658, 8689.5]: 1.06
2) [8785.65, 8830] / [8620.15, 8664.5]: 1.12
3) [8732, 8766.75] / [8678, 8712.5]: 1.01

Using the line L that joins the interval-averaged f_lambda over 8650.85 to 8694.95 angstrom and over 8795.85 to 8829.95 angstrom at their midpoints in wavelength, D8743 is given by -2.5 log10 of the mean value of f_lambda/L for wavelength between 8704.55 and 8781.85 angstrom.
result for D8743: -0.01 mag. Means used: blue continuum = 5.53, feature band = 5.68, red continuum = 5.77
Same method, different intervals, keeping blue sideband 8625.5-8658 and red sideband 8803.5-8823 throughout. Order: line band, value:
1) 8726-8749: -0.02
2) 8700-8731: -0.03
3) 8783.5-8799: -0.03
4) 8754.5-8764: 0.01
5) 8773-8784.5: -0.04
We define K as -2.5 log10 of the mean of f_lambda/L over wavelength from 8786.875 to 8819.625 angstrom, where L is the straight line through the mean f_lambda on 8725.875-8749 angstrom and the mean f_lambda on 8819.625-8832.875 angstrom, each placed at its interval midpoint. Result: -0.02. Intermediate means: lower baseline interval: 5.7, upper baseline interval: 5.61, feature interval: 5.74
